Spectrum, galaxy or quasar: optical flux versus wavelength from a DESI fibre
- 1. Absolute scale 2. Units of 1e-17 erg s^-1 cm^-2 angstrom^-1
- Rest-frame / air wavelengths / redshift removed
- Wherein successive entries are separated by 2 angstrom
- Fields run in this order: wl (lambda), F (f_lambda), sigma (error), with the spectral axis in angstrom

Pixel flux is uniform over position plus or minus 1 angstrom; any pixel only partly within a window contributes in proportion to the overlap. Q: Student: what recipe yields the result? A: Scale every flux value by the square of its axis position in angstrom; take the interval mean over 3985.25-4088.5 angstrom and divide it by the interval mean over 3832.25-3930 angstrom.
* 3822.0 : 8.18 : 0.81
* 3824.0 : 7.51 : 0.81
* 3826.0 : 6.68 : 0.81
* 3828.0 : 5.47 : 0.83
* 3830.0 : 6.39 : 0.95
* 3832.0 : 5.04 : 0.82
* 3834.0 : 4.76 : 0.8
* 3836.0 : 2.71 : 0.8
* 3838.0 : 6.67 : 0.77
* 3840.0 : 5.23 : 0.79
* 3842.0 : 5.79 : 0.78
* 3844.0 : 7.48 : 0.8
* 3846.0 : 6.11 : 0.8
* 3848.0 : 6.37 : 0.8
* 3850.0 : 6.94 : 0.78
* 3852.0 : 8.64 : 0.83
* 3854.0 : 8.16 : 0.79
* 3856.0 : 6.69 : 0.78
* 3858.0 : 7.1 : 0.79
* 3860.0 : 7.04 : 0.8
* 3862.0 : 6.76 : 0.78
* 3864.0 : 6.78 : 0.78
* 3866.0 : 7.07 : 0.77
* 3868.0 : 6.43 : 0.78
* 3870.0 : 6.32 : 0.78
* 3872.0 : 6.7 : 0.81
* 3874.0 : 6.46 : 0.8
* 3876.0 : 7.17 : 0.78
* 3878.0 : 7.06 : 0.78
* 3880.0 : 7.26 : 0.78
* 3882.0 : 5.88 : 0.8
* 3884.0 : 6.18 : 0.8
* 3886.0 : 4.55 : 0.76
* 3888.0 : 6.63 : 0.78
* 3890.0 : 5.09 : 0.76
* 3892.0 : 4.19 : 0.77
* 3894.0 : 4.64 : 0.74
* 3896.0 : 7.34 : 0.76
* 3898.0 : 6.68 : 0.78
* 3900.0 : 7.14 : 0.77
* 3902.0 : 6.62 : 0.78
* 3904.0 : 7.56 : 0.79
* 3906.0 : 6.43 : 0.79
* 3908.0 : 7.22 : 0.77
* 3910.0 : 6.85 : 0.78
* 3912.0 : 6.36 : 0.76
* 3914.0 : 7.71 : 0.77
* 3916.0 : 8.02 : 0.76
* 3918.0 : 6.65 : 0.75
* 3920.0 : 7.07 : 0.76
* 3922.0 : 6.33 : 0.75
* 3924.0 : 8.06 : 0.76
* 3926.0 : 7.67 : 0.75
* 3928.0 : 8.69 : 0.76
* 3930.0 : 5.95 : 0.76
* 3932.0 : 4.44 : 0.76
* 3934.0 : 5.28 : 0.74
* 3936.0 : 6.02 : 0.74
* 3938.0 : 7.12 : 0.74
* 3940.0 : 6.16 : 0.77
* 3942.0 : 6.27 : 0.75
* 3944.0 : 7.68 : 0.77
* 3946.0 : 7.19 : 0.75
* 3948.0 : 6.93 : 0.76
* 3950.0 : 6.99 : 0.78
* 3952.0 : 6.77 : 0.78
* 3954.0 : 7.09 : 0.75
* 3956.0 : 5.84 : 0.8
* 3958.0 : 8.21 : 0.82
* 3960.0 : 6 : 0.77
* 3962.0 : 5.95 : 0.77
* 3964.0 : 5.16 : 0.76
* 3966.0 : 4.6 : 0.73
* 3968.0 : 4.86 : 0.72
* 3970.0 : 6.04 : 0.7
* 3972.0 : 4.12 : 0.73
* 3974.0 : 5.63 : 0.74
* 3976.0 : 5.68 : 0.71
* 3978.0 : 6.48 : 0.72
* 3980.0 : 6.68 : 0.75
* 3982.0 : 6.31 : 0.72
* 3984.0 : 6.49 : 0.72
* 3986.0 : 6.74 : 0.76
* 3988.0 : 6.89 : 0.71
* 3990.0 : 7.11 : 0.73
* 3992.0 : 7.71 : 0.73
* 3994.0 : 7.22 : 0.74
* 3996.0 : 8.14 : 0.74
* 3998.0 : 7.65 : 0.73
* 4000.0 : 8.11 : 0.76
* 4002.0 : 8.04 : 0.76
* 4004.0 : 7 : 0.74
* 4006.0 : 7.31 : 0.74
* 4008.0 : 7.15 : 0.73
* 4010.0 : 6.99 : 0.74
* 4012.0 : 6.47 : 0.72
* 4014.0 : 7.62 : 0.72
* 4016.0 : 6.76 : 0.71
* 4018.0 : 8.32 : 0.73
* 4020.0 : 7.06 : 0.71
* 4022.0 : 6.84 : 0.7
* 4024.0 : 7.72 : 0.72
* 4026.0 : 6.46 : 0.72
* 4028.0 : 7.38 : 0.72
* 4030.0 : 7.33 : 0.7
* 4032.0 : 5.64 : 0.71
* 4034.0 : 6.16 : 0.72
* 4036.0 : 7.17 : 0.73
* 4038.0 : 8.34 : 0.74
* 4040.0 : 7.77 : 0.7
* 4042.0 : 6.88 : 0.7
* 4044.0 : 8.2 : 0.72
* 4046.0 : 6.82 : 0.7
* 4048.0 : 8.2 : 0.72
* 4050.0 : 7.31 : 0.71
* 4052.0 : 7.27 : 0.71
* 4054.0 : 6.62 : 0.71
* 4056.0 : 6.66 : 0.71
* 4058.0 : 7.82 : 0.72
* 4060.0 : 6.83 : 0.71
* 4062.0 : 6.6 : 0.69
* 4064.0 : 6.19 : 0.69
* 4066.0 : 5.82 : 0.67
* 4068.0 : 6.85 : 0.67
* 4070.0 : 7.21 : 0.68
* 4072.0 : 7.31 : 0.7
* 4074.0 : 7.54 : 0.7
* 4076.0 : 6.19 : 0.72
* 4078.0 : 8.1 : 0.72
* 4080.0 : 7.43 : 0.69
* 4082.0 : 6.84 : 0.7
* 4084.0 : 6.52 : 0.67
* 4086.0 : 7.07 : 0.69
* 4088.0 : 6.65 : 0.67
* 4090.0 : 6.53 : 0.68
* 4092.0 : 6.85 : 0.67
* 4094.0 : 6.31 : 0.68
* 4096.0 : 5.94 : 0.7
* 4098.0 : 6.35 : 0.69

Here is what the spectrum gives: 1.2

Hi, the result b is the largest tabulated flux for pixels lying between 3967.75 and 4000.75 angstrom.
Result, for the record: 8.14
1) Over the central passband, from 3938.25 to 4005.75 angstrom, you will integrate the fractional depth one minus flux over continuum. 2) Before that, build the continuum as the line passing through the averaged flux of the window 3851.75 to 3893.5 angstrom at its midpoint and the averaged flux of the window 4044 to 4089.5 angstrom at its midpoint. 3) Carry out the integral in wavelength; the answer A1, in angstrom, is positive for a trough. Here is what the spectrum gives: 1.6 angstrom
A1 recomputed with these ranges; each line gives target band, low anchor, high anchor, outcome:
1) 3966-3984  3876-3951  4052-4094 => 2.7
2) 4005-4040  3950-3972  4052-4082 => -3.0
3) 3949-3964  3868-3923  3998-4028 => 0.7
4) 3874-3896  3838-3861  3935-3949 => 2.8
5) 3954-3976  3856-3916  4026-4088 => 3.5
